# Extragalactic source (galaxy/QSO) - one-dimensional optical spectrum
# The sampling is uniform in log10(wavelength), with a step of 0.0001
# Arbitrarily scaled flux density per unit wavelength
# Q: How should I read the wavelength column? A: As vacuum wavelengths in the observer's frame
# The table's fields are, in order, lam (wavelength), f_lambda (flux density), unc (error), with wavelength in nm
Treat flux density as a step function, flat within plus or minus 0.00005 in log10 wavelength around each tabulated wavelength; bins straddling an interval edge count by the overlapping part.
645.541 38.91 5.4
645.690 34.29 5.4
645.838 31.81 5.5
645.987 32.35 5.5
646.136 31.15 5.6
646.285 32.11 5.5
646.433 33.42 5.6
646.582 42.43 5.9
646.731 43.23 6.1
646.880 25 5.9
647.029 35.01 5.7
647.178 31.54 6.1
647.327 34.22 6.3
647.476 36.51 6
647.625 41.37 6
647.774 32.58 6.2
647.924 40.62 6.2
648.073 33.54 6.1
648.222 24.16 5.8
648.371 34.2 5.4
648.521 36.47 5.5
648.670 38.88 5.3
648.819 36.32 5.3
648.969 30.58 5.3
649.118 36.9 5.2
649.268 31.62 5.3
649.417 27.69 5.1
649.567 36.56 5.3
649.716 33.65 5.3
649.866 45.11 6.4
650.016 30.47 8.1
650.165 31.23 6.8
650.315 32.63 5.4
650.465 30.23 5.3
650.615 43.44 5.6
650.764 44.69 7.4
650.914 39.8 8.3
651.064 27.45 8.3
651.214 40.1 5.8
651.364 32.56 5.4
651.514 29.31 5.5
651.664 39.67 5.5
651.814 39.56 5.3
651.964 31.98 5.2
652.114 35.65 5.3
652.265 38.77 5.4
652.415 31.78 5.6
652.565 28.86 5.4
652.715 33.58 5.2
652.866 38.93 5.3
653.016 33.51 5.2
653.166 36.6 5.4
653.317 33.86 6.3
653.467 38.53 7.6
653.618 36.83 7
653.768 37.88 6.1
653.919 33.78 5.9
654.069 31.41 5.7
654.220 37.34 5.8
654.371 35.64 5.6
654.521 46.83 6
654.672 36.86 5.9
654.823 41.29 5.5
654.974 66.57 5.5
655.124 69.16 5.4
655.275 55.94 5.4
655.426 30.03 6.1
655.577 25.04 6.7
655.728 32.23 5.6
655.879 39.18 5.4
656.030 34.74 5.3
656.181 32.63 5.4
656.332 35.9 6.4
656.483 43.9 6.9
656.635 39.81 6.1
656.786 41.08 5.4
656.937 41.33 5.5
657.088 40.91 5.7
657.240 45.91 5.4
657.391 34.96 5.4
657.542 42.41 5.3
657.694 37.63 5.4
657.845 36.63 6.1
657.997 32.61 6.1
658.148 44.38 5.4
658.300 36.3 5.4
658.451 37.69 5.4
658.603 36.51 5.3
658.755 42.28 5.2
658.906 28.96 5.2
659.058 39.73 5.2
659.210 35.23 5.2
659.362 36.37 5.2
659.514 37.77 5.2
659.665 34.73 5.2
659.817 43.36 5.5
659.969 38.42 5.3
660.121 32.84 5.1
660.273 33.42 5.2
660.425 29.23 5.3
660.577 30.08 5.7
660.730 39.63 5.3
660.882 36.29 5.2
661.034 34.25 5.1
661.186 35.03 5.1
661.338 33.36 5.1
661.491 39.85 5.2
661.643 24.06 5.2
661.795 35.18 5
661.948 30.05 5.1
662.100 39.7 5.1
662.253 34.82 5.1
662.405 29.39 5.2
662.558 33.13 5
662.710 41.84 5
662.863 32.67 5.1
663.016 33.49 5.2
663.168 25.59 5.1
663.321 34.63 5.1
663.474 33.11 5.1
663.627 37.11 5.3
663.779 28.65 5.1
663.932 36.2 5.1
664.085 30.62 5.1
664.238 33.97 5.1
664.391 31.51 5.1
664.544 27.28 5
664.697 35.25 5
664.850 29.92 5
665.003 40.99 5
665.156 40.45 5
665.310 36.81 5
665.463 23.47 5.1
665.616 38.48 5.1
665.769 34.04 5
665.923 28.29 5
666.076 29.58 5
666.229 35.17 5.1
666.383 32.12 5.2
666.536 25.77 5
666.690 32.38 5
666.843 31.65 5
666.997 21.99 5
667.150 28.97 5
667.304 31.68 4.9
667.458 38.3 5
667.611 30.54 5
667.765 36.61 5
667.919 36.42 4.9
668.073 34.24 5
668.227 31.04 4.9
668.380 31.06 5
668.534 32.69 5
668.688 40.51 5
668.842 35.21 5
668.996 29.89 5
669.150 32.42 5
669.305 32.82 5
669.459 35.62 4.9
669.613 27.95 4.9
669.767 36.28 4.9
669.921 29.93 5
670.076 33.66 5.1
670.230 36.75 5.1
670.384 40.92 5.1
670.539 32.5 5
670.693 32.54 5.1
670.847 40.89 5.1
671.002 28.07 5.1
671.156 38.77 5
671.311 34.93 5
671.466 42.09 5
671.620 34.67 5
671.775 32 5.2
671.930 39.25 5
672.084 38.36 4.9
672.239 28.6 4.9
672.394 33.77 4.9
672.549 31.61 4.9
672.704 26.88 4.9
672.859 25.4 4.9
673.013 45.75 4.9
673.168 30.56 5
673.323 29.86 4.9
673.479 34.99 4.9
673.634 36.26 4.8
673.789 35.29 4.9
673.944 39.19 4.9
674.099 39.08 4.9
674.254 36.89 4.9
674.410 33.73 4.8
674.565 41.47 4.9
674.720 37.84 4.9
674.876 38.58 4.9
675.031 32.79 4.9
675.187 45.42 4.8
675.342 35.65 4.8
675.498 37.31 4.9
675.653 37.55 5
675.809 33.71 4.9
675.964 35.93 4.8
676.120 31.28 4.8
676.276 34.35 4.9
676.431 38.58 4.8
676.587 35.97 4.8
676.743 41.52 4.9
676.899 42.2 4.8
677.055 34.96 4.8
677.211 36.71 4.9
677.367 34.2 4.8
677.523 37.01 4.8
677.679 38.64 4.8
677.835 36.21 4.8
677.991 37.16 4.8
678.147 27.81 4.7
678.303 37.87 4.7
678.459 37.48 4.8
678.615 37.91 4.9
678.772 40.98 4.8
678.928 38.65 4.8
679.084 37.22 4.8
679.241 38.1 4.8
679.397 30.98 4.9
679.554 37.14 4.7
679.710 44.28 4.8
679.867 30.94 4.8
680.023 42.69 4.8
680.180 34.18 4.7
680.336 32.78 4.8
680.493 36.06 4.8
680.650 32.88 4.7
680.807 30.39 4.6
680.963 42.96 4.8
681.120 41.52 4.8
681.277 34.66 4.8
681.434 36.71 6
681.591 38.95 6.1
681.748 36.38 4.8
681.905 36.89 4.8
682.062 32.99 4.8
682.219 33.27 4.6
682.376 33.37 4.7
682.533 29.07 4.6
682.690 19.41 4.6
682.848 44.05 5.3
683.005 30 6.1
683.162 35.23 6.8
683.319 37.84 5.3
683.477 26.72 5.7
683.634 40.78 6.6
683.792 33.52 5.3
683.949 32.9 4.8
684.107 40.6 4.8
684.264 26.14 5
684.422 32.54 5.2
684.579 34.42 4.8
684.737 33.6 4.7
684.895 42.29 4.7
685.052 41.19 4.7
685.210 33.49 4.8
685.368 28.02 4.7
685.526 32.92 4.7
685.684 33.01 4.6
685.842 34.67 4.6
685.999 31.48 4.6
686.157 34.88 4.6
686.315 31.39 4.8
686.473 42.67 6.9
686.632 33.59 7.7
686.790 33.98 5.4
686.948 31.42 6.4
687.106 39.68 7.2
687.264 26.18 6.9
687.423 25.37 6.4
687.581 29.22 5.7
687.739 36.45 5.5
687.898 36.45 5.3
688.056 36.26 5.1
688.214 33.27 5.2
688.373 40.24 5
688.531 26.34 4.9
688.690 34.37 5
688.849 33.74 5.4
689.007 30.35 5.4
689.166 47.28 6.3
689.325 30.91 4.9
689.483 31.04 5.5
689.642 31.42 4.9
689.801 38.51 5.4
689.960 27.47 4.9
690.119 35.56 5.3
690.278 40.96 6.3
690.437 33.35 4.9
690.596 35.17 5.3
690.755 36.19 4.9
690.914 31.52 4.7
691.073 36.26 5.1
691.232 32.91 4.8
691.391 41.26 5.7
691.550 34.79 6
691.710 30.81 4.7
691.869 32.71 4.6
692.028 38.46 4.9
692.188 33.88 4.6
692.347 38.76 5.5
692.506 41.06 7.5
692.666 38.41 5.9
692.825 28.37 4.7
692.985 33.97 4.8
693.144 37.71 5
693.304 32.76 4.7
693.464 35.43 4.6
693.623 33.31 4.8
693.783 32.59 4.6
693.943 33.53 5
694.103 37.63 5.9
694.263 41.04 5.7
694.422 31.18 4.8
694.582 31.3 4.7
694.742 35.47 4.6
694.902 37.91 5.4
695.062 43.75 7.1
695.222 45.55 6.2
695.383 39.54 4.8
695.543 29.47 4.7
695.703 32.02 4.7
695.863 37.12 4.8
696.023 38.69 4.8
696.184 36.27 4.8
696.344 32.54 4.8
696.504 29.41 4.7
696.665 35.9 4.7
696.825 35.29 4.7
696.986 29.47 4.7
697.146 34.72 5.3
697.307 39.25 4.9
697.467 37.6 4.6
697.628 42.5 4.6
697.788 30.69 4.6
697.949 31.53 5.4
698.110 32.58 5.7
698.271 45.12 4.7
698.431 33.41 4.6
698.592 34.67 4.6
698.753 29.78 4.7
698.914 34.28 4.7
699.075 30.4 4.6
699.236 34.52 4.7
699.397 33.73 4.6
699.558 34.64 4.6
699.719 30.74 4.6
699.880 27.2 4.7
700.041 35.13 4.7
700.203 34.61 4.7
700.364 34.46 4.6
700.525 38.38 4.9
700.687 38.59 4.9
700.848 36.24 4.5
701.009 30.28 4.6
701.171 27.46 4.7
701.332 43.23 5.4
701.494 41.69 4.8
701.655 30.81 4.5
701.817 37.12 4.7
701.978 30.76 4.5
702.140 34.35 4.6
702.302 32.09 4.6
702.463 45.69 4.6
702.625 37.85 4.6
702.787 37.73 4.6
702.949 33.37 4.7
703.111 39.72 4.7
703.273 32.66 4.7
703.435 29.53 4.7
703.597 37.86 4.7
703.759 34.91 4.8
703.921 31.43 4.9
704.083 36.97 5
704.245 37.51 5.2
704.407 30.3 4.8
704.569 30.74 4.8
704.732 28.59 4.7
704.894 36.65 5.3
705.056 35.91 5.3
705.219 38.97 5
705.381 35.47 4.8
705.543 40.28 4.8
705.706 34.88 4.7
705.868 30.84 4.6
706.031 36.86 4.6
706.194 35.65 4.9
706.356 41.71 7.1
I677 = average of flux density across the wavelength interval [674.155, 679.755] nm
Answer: 37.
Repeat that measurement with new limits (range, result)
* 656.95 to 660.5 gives 37.4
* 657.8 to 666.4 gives 34.4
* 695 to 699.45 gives 35.3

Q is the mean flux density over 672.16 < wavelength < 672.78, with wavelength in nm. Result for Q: 30.2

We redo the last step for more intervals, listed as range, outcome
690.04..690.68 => 36.3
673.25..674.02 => 35.1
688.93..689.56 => 34.9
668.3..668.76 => 34.7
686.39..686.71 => 38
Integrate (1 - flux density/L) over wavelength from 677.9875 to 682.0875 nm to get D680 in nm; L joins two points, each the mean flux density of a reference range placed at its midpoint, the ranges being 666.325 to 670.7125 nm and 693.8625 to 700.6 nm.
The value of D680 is -0.34 nm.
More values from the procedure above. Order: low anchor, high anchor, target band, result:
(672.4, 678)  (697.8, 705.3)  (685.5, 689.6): 0.19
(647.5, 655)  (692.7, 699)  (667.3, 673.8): 0.27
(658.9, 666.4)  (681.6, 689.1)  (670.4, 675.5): -0.25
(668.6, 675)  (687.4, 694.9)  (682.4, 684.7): 0.11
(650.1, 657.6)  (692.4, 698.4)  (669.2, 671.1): 0.16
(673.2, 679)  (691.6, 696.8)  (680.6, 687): 0.31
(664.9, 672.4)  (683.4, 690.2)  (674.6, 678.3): -0.32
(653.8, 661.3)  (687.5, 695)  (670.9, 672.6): 0.09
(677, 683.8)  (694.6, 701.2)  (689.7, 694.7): 0.02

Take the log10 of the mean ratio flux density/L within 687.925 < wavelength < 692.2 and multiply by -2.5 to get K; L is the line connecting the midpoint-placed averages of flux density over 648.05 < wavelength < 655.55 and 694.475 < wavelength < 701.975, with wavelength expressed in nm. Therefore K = 0.022 mag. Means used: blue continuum 36.9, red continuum 35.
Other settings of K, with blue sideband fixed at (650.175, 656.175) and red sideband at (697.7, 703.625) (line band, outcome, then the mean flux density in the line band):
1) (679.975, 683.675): 0.030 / 34.9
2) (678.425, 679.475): -0.039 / 37.3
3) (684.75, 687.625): 0.059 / 33.7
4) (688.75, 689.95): 0.033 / 34.3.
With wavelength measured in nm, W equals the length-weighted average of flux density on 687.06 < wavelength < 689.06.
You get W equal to 32.8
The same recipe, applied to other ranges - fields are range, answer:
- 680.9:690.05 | 34.2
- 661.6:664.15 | 33.1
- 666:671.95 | 33.5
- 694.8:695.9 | 37.9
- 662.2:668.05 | 32.7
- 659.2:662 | 34.7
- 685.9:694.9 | 34.5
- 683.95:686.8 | 34.5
